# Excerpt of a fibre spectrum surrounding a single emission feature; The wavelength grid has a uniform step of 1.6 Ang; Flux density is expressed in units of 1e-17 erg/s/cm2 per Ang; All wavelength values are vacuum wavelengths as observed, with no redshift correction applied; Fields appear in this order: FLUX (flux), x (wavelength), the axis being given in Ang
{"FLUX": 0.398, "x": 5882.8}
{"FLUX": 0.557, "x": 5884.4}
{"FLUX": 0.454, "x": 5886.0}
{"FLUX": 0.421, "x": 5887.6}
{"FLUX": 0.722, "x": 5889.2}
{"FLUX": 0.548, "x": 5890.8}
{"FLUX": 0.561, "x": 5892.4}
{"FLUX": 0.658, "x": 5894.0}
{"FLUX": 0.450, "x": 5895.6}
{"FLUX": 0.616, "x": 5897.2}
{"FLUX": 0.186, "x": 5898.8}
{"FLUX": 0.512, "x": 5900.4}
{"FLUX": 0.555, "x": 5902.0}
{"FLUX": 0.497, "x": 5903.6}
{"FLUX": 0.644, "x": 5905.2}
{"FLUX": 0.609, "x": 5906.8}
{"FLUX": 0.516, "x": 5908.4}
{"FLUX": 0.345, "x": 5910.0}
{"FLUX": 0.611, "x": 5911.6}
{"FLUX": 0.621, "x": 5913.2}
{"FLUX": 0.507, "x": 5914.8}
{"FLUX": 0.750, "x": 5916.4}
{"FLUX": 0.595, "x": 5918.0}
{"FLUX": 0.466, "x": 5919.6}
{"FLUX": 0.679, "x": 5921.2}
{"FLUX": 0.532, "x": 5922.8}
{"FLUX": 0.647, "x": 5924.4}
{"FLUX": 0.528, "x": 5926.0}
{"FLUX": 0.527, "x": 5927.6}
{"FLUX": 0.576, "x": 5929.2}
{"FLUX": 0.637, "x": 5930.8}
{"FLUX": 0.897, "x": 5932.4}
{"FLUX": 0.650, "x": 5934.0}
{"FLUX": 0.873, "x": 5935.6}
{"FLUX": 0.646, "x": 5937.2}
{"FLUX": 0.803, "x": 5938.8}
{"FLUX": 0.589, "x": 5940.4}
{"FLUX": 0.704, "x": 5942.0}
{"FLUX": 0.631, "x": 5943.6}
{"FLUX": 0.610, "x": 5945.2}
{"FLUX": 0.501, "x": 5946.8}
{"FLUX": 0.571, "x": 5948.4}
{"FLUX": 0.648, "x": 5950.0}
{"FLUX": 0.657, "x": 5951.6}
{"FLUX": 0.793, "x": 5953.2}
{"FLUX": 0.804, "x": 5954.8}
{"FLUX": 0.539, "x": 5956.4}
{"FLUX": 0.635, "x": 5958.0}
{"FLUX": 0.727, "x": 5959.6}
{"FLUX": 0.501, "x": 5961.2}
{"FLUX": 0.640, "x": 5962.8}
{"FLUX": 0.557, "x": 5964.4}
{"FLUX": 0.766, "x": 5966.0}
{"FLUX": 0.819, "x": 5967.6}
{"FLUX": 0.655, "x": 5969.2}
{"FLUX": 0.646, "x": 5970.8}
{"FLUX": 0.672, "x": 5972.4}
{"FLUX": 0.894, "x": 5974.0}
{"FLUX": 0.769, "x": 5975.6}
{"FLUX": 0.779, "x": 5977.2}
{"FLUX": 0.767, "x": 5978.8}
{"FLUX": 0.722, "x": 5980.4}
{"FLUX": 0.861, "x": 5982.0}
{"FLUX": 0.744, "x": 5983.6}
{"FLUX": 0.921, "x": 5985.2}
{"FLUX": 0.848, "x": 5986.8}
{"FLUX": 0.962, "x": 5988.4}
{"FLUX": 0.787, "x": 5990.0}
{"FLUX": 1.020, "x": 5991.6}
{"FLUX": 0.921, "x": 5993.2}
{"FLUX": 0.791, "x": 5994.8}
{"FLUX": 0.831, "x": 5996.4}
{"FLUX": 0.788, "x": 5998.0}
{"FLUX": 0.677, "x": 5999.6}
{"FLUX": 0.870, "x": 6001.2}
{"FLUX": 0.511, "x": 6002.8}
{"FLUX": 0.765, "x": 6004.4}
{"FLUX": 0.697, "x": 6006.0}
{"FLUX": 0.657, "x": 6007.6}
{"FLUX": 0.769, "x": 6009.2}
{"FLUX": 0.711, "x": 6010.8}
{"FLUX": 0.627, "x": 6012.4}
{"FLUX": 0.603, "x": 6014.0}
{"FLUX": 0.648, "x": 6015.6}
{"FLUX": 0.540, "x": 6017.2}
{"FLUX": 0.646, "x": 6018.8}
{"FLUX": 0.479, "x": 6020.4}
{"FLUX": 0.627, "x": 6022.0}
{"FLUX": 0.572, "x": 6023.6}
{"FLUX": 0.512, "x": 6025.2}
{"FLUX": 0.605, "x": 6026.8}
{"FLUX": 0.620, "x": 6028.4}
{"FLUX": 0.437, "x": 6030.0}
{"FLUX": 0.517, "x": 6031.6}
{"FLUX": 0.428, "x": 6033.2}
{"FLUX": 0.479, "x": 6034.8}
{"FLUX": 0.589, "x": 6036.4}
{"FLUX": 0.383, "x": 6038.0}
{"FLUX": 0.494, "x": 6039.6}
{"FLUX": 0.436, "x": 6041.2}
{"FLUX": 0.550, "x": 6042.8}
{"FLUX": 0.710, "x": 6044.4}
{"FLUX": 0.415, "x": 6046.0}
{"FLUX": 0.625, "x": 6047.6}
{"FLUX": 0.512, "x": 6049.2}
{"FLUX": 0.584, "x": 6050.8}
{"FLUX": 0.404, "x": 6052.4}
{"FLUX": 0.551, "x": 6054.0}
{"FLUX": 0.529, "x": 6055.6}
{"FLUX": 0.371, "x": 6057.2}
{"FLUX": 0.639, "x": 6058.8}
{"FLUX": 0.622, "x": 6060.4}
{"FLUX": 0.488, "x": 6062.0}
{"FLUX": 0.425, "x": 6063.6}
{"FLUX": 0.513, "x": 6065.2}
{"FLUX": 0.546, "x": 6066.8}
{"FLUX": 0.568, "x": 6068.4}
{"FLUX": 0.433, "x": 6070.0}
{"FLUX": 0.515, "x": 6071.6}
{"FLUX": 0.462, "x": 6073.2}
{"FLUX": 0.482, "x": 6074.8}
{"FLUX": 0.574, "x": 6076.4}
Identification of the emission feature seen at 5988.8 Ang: C III]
